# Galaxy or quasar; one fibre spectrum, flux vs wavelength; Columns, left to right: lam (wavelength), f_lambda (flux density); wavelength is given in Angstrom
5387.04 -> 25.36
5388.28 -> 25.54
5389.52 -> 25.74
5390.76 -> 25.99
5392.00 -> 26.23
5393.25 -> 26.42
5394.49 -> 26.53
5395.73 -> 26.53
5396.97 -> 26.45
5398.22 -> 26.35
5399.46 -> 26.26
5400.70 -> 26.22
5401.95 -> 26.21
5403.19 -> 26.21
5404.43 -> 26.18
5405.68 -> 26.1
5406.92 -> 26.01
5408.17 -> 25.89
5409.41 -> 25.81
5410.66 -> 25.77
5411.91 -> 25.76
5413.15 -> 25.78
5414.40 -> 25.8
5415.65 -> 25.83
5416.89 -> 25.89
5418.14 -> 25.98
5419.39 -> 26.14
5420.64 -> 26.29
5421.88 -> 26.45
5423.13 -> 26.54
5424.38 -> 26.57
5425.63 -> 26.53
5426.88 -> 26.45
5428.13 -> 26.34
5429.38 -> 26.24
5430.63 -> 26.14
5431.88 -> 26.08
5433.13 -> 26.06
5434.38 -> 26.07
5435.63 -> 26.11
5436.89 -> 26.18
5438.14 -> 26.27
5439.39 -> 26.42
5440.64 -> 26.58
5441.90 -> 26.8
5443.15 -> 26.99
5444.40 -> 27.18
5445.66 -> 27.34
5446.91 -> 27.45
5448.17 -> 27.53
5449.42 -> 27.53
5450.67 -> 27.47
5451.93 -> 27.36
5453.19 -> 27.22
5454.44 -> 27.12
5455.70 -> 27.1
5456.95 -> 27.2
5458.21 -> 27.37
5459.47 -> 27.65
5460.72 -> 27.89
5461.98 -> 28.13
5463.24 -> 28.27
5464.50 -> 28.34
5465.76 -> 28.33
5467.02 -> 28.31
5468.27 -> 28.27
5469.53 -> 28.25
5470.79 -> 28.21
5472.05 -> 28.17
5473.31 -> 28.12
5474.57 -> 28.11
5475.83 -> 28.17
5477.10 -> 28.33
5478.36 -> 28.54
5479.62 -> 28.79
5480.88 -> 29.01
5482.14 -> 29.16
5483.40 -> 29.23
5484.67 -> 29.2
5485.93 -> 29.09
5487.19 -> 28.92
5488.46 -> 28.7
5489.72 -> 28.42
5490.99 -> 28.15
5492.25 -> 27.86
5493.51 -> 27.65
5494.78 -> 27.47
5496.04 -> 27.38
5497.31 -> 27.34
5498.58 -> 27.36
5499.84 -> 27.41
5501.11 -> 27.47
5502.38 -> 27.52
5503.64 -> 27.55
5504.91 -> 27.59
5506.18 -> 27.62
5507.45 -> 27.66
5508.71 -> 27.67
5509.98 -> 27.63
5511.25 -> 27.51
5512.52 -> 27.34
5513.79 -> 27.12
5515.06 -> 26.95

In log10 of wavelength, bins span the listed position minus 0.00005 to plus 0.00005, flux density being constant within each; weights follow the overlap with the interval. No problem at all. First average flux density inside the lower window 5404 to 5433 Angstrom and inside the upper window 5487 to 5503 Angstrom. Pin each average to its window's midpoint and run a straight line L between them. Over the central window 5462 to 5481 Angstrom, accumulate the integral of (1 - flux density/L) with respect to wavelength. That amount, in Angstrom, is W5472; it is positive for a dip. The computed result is -0.7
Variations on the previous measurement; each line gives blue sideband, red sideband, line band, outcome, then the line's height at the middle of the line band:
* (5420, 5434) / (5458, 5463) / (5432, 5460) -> 0.26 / 27.2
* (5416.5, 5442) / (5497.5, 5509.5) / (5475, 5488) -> -0.80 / 27.2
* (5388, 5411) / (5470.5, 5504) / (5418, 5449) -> 0.48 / 26.9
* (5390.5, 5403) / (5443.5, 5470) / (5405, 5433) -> 0.74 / 26.8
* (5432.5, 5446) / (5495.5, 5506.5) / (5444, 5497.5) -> -2.07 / 27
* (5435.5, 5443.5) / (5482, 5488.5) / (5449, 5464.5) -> -0.07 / 27.4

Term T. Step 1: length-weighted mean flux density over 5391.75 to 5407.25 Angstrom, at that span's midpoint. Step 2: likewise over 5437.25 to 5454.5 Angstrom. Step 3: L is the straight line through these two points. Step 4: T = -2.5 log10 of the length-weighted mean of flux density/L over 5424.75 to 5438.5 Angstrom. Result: 0.025 mag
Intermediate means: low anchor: 26.3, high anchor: 27.1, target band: 26.2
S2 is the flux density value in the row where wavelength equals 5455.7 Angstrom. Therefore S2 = 27.1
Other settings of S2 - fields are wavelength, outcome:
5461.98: 28.13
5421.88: 26.45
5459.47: 27.65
